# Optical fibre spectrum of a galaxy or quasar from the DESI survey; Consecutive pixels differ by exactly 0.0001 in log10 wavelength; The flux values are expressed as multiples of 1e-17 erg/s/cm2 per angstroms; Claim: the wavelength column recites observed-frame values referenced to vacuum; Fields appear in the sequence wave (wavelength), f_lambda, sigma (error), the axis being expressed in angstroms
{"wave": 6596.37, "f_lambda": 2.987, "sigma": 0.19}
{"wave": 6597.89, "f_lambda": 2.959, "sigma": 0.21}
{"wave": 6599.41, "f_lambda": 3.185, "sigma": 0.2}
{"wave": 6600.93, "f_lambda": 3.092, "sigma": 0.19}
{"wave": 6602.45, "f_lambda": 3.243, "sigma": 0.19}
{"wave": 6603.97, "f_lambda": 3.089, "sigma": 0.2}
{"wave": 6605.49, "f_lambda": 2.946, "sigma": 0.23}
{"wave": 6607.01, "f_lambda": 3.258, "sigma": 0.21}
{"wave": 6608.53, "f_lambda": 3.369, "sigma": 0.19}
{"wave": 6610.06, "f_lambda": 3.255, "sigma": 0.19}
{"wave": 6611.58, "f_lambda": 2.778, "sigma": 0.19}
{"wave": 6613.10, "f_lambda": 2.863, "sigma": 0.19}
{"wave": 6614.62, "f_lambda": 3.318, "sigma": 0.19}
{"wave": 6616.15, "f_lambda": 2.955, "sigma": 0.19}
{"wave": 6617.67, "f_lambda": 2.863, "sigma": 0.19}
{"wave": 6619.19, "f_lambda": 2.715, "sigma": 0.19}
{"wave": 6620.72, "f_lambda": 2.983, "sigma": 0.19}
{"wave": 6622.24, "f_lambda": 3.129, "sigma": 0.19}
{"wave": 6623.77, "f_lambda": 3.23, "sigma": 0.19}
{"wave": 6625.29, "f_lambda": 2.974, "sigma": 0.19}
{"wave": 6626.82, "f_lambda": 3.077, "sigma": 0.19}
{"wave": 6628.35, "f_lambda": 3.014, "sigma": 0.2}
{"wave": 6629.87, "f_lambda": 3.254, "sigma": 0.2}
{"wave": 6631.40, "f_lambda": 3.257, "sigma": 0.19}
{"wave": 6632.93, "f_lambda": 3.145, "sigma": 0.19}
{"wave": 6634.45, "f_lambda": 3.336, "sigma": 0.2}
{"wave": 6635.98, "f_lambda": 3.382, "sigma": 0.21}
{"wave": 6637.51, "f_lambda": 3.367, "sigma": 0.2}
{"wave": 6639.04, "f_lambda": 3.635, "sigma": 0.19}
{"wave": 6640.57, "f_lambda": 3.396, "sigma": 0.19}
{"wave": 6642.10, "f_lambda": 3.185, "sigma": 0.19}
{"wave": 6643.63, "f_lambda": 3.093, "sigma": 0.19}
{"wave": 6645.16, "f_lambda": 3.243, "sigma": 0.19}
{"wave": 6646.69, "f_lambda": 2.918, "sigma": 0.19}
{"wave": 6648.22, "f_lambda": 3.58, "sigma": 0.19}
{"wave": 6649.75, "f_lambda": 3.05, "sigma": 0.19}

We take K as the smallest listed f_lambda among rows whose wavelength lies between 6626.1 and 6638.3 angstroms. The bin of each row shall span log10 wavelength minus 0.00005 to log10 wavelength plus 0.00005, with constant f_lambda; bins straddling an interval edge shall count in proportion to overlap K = 3.014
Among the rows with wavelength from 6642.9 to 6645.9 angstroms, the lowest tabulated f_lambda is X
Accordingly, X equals 3.093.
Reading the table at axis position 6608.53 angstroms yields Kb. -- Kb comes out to 3.369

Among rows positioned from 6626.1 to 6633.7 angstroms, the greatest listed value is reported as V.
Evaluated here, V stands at 3.257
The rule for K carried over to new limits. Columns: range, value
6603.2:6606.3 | 2.946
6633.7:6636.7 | 3.336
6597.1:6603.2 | 2.959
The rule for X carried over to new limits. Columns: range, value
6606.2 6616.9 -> 2.778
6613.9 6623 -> 2.715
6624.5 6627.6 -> 2.974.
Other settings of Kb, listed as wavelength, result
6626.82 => 3.077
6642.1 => 3.185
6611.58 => 2.778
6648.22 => 3.58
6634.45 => 3.336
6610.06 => 3.255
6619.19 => 2.715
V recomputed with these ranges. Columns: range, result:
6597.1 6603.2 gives 3.243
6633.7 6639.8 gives 3.635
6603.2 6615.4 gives 3.369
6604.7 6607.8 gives 3.258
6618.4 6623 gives 3.129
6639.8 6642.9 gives 3.396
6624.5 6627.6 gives 3.077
